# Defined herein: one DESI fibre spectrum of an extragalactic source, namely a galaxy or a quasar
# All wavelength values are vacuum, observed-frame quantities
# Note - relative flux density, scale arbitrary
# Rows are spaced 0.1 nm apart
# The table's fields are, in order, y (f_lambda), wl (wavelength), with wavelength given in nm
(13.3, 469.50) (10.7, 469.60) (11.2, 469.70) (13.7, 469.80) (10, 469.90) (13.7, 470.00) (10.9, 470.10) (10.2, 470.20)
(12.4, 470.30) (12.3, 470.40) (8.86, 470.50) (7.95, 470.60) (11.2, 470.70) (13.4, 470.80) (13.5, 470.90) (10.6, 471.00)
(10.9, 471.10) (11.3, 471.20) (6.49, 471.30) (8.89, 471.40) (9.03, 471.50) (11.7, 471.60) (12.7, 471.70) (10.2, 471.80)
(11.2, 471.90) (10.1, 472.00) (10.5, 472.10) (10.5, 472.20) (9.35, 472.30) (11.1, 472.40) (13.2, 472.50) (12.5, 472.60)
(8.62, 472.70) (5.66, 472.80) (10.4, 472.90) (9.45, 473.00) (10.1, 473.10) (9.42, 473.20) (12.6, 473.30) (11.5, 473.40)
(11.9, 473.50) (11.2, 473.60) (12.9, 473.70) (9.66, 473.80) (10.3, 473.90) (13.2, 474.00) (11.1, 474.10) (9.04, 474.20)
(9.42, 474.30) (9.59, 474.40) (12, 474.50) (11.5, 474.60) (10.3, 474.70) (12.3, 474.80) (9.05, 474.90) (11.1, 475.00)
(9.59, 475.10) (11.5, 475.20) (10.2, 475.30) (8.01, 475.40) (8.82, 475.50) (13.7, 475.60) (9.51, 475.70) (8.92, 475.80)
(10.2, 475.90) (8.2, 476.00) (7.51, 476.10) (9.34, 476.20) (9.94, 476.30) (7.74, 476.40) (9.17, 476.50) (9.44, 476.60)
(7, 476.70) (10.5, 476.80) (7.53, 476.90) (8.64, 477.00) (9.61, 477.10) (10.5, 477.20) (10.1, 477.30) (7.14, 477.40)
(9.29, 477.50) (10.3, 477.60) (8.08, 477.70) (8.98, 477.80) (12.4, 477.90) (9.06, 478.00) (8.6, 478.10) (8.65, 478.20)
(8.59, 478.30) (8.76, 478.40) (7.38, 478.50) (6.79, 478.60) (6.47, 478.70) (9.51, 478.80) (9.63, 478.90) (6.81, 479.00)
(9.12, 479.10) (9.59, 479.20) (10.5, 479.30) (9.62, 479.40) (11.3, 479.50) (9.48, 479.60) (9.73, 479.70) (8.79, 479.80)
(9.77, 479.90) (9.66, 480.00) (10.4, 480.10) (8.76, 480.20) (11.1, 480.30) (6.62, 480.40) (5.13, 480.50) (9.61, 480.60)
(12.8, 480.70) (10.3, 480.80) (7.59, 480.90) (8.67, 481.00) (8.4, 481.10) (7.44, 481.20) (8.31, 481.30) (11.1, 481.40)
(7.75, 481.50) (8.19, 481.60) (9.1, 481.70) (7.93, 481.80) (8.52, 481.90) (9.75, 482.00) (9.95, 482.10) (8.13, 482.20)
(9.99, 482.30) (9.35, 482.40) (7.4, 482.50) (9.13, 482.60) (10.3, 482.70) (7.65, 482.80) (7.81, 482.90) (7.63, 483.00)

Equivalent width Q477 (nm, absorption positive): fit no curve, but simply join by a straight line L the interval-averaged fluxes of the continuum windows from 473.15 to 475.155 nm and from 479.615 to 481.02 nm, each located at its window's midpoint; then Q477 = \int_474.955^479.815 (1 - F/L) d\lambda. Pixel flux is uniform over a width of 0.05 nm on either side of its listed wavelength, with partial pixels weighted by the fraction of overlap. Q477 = 0.39 nm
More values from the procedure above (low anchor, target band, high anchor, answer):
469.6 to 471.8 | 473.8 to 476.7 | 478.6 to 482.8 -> 0.04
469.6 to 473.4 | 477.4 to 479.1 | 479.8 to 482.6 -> 0.15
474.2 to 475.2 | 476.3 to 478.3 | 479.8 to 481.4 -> 0.15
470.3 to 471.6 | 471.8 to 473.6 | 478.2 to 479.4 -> -0.08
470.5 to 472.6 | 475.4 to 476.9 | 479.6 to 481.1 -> 0.11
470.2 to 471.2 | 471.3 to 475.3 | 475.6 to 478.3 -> -0.09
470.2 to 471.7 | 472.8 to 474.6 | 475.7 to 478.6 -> -0.14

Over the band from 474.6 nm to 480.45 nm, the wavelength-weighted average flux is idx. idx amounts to 9.32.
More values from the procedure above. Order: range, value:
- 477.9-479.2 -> 8.49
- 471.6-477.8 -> 10.1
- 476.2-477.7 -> 9.04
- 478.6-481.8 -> 9.02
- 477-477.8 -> 9.23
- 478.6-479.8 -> 9.13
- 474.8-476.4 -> 9.73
